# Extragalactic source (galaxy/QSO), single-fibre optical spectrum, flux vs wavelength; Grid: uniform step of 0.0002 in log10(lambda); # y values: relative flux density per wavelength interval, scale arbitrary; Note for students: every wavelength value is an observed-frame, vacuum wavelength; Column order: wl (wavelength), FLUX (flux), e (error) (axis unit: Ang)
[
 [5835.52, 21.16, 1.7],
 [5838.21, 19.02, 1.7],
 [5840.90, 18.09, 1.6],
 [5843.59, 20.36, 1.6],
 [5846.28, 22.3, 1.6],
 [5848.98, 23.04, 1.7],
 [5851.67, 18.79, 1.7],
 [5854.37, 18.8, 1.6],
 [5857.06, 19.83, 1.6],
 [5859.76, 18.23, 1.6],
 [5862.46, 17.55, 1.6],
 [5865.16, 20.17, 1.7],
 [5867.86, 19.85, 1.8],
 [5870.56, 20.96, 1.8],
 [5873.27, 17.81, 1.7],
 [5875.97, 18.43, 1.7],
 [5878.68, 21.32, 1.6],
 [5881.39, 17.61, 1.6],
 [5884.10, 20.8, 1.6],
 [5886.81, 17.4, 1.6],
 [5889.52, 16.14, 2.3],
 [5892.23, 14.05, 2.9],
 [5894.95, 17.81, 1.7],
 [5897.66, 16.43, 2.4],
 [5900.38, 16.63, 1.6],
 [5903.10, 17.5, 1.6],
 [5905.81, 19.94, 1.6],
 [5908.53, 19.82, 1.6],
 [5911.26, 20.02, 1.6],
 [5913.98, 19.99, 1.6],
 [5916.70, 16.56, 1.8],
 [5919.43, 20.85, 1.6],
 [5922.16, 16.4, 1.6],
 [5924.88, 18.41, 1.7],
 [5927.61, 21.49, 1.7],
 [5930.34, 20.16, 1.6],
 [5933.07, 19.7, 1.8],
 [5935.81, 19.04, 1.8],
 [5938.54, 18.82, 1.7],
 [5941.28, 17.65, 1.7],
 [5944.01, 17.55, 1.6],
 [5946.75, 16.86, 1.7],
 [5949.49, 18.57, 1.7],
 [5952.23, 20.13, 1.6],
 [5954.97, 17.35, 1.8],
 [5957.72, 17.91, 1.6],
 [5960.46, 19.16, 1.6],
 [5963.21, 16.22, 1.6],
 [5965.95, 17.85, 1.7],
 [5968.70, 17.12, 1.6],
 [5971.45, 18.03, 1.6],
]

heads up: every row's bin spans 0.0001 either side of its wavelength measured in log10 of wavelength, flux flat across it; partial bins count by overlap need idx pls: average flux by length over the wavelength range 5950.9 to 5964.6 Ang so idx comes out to 18.1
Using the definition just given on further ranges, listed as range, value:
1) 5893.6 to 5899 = 17.1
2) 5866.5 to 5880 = 19.7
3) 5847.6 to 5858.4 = 20.1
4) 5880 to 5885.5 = 19.2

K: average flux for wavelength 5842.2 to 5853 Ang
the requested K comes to 21.1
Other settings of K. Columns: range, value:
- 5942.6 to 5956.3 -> 18.1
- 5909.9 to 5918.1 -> 18.9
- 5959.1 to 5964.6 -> 17.7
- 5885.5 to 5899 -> 16.4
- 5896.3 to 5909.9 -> 18.1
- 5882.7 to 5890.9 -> 18.1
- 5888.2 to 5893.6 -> 15.1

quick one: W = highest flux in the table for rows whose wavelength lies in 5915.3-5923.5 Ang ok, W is 20.85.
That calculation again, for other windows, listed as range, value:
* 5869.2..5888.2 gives 21.32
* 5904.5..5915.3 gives 20.02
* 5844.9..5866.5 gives 23.04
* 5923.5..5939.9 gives 21.49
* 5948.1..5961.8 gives 20.13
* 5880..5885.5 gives 20.8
